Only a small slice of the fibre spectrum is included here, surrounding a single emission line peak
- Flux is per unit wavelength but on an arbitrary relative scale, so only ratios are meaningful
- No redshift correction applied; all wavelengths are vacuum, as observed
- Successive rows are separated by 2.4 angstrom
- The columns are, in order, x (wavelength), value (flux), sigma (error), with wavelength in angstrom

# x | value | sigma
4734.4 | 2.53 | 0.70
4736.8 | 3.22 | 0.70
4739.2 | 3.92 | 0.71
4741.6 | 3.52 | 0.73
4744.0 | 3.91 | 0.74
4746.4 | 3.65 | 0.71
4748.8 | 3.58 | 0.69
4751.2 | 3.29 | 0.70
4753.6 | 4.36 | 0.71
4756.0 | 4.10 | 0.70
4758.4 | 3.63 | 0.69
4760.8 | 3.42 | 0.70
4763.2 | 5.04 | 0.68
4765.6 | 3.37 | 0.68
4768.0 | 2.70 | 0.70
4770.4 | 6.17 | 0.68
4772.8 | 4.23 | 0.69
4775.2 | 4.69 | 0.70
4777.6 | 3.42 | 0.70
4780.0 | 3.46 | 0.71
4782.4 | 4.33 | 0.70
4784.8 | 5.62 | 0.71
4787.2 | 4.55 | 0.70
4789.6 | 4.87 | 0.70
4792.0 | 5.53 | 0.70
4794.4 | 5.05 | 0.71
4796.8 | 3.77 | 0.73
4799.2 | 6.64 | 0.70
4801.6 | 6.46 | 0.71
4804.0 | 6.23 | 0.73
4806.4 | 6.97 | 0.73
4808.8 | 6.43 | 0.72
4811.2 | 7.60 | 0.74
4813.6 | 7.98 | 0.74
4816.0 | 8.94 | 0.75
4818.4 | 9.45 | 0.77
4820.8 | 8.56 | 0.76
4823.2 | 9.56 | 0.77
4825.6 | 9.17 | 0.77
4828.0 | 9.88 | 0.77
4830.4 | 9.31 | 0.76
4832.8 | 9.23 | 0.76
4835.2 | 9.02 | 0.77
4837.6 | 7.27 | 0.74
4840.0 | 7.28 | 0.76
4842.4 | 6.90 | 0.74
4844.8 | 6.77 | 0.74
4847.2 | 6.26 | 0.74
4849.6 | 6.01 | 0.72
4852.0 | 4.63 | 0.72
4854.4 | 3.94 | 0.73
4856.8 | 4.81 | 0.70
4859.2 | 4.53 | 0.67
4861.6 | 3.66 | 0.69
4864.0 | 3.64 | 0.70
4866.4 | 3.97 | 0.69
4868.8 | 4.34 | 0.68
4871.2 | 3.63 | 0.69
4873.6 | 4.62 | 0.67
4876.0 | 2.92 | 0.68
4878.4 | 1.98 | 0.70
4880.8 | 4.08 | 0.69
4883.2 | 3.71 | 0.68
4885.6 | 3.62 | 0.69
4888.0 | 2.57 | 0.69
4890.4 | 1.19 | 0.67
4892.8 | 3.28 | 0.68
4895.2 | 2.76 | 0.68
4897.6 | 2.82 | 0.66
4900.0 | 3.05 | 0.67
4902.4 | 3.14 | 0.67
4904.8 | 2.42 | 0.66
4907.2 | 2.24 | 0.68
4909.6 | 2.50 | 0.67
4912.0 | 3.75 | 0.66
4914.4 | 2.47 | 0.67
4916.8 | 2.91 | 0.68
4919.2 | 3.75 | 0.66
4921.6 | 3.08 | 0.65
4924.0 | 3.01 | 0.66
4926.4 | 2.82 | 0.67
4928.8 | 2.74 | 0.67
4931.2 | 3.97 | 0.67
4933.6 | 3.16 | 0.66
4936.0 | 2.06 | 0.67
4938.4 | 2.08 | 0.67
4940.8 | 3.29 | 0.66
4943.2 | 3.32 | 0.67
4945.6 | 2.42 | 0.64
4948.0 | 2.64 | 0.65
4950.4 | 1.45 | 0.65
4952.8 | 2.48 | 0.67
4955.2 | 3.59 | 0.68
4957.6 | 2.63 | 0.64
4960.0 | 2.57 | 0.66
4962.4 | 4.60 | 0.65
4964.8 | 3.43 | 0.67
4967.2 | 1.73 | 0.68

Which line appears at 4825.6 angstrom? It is C IV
